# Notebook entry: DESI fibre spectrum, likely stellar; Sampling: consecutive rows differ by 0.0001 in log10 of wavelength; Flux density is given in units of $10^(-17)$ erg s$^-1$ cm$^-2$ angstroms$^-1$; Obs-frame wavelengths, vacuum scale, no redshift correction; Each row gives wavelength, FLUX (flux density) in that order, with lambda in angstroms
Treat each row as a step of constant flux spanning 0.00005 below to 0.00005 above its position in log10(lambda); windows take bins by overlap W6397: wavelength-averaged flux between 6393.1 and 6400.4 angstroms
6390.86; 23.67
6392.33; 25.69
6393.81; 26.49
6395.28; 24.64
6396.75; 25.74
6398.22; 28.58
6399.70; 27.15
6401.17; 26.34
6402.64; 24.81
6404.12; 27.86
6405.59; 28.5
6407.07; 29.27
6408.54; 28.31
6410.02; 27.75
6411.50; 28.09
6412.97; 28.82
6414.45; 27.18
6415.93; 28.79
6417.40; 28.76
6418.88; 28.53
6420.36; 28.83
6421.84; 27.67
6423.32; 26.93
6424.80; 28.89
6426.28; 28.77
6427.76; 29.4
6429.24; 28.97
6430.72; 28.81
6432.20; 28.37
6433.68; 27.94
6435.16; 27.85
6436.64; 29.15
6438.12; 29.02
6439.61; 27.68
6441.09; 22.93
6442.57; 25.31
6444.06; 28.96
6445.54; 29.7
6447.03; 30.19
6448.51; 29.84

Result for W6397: 26.5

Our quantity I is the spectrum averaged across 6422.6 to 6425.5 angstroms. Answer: 27.9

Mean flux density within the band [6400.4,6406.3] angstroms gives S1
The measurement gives 26.9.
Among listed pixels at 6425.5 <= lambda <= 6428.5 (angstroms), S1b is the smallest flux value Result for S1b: 28.77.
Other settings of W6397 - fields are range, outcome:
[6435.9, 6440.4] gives 28.5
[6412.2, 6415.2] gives 28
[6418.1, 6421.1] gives 28.6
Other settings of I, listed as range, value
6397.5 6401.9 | 27.3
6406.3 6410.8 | 28.4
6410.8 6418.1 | 28.4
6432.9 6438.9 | 28.5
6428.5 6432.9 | 28.7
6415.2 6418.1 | 28.8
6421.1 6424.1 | 27.3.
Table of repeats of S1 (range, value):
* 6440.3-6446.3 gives 26.7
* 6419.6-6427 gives 28.2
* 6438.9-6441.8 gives 25.3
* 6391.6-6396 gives 25.6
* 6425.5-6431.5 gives 29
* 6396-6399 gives 27.1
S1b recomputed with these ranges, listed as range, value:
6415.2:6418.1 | 28.76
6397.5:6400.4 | 27.15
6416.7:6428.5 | 26.93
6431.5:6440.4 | 27.68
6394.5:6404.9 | 24.64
